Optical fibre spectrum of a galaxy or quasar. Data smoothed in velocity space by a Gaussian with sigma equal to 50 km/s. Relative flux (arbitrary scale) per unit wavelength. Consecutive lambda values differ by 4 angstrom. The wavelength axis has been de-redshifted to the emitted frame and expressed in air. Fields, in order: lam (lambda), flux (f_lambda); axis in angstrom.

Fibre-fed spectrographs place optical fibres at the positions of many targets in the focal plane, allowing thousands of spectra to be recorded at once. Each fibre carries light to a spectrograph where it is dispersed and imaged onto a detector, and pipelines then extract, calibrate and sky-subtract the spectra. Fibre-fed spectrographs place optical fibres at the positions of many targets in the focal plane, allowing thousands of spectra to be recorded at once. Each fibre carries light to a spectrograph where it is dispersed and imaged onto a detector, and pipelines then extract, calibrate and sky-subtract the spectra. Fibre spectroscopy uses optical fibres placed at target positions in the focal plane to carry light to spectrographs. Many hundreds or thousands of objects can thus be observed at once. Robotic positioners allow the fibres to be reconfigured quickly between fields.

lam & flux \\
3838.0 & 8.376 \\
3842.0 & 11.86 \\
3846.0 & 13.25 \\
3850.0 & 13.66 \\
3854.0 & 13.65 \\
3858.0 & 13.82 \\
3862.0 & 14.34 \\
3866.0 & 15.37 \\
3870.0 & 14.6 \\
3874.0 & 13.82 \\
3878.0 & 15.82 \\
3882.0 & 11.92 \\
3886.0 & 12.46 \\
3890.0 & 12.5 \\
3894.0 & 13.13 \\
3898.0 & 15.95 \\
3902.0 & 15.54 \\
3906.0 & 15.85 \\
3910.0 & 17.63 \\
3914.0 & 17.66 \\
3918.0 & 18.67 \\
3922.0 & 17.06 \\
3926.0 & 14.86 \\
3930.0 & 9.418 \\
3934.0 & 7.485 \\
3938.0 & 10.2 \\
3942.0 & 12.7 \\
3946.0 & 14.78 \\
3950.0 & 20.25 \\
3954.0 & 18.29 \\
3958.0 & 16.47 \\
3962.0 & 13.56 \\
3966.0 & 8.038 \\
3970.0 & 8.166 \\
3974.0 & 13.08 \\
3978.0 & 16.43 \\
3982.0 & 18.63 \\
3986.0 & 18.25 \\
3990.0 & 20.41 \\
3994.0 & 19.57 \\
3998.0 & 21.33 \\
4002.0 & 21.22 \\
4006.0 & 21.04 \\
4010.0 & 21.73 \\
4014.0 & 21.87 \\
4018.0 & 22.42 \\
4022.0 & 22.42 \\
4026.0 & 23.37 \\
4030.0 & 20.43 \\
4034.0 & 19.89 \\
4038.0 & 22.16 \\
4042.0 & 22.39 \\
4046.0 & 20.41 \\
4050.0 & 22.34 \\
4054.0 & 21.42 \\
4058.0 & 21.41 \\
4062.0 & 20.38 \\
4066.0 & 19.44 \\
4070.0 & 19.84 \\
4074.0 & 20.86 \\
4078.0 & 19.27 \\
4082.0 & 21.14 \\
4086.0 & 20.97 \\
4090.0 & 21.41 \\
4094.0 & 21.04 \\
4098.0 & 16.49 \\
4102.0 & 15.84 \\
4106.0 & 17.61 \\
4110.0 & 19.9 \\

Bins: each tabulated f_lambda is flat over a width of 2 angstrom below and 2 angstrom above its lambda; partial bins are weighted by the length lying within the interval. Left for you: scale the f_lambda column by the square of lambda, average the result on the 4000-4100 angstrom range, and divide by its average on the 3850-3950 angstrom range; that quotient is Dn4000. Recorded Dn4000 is 1.59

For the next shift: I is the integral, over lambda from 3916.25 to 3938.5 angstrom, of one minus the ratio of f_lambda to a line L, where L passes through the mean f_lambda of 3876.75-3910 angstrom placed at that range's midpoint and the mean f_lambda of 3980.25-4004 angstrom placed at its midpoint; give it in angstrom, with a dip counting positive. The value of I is 4.2 angstrom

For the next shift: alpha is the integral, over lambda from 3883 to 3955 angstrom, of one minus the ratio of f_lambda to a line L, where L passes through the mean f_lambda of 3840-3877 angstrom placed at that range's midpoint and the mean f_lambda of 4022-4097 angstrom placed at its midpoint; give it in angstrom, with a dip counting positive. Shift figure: 6.3 angstrom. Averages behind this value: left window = 13.9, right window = 21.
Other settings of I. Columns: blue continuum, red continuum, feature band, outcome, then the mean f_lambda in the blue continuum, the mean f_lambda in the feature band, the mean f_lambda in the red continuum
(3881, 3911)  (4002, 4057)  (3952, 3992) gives 7.4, 14.3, 15.1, 21.7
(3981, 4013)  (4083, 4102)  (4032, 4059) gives -2.0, 20.4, 21.4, 19.6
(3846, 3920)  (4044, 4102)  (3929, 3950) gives 5.8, 14.8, 11.9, 20.3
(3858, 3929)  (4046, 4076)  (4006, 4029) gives -3.4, 15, 22.2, 20.8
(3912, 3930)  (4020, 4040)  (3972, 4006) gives 1.6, 16.2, 18.8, 21.7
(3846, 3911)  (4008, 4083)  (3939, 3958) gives 1.2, 14.3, 16.2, 21.2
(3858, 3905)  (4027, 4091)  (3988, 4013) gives -3.0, 14.2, 20.9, 20.9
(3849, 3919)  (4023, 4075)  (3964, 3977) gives 5.6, 14.8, 10.3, 21.1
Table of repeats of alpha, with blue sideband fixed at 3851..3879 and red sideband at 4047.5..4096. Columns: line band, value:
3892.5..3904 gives 0.4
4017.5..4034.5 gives -2.1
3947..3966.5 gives 1.5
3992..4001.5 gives -1.1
